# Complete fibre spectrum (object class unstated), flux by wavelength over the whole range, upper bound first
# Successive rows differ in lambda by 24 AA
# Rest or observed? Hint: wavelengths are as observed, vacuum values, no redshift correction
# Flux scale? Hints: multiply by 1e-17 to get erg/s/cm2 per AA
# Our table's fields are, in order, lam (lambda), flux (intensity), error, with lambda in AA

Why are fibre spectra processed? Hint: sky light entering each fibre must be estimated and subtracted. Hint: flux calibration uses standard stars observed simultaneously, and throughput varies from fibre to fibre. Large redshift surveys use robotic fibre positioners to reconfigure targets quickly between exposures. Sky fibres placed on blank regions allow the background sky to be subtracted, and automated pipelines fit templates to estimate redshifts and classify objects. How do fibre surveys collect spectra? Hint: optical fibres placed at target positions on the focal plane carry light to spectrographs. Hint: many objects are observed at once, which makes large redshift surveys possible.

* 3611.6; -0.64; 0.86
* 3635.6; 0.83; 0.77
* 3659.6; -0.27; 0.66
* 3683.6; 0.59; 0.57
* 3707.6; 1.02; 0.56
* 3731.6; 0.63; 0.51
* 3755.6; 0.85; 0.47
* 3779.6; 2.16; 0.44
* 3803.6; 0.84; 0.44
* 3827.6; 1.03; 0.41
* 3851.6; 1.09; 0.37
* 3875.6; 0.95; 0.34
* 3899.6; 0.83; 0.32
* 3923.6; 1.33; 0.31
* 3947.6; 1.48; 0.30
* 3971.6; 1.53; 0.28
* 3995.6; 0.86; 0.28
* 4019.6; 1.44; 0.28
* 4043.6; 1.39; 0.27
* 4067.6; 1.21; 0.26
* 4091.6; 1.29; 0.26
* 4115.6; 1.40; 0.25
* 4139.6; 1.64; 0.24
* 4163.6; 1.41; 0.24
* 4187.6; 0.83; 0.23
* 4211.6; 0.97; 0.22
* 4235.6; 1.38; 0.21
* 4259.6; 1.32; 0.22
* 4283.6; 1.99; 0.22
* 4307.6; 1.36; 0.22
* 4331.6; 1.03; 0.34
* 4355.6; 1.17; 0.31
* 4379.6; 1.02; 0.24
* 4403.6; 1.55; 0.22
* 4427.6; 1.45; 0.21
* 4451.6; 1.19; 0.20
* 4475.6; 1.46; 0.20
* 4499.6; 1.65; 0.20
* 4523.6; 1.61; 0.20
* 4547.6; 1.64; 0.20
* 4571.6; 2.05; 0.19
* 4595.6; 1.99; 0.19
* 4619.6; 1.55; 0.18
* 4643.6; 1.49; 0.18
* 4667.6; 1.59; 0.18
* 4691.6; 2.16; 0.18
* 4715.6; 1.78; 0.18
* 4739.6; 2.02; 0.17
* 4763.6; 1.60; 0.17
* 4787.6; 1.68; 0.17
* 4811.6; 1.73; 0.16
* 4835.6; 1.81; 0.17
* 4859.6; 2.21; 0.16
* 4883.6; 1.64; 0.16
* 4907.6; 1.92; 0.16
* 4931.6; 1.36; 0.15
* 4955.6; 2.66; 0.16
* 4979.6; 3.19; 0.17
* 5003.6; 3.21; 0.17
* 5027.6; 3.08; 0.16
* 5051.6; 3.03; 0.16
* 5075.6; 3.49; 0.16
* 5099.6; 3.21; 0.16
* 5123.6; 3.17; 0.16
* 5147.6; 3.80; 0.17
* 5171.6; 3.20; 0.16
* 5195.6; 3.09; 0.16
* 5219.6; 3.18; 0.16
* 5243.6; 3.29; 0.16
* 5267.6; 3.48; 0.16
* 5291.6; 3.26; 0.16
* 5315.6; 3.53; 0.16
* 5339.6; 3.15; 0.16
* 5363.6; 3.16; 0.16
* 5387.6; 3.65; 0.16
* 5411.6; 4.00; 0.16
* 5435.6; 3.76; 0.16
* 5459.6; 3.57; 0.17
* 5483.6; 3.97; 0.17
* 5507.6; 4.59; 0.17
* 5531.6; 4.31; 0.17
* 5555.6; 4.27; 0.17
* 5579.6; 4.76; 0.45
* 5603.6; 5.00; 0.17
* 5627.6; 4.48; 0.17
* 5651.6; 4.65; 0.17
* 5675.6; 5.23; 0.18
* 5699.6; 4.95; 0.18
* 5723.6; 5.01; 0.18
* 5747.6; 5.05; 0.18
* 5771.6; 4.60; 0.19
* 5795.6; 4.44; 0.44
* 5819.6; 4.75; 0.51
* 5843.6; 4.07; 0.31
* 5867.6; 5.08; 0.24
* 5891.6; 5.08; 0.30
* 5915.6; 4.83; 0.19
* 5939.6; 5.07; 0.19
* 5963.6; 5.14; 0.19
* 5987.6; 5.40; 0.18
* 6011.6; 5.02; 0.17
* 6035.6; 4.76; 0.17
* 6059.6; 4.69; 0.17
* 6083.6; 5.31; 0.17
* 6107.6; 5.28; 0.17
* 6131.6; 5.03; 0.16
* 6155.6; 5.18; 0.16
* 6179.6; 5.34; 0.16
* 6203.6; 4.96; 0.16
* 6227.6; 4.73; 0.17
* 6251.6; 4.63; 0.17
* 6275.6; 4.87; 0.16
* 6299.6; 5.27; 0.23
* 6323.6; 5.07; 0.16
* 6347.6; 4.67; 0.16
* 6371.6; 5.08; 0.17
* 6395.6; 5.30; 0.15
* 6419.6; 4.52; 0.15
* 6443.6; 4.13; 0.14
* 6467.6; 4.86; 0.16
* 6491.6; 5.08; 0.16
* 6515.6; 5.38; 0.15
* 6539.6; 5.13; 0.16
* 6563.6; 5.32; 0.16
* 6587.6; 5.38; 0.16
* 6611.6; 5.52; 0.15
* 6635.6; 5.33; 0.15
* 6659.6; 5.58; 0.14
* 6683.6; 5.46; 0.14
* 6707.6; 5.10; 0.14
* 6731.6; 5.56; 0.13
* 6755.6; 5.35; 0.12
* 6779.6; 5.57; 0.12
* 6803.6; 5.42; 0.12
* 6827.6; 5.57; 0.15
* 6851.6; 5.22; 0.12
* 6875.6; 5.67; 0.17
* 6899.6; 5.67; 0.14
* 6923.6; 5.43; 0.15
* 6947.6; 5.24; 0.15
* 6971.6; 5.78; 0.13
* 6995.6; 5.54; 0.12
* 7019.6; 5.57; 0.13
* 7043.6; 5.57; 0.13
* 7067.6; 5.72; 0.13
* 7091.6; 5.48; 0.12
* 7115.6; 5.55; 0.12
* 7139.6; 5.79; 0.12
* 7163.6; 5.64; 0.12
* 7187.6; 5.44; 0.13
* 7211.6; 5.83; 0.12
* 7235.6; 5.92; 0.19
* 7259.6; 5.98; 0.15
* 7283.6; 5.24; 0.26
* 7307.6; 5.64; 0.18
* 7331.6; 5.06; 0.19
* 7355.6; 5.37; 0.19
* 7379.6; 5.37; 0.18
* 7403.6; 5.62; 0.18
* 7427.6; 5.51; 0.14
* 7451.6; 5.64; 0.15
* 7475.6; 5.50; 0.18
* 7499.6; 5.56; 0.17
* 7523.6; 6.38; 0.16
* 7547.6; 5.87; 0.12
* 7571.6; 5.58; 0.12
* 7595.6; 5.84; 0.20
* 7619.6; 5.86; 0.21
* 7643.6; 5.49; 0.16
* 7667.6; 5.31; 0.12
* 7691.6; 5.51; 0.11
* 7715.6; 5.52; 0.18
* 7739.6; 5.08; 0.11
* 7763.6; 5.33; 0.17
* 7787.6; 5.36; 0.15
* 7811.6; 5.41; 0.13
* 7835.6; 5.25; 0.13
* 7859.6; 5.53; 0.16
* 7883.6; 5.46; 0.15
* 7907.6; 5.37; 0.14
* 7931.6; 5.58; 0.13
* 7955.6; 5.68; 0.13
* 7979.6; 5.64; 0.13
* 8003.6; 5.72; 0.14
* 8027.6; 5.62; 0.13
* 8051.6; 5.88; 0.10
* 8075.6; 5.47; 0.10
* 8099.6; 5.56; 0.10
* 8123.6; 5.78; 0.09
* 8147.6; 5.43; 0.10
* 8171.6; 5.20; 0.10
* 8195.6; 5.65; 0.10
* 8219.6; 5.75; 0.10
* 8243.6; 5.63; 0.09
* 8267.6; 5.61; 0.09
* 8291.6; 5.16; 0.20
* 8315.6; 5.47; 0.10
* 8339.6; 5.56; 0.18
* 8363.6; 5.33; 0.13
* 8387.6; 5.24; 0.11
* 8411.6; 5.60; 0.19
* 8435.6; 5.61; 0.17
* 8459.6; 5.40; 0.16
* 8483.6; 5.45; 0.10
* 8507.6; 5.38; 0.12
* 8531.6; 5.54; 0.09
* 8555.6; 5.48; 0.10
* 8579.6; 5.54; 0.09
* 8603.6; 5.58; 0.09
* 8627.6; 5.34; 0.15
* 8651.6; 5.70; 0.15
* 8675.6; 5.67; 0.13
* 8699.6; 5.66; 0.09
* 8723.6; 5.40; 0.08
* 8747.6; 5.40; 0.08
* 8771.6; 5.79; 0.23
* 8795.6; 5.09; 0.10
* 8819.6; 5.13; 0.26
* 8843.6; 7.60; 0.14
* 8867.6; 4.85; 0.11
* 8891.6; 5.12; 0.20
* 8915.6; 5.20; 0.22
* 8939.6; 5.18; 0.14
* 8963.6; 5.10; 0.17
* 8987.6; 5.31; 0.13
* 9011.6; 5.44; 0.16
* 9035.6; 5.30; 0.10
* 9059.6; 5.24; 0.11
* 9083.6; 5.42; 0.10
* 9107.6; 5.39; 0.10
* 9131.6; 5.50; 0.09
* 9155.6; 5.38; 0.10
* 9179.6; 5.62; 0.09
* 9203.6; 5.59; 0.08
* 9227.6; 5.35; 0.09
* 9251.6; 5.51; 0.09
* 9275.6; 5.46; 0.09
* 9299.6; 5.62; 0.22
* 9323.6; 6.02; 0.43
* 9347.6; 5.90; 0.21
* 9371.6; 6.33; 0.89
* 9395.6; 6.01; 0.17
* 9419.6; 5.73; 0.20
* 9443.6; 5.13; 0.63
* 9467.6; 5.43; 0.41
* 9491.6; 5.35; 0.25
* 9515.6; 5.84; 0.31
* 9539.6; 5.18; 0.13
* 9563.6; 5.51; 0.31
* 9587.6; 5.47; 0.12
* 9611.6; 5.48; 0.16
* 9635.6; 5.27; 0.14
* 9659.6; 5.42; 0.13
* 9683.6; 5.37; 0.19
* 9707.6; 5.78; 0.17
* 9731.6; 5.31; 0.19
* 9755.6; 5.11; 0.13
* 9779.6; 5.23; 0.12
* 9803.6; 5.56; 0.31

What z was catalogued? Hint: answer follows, 0.243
